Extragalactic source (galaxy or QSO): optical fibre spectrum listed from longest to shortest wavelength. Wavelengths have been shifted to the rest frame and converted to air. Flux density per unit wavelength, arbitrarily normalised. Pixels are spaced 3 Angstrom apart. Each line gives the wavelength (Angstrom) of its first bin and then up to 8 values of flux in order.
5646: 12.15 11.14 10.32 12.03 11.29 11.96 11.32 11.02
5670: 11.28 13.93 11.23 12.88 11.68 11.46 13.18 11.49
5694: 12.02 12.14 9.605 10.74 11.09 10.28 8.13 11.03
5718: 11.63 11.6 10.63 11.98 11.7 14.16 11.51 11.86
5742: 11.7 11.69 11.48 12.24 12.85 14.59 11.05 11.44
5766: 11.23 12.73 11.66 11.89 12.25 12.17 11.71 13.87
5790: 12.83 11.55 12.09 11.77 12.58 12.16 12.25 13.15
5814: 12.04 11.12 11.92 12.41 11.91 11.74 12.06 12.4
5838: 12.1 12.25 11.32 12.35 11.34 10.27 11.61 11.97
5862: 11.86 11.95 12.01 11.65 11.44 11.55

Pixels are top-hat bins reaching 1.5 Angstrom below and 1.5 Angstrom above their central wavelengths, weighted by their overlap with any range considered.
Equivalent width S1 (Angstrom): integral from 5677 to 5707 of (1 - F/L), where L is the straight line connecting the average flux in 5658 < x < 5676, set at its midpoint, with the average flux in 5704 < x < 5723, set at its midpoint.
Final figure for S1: -1.2 Angstrom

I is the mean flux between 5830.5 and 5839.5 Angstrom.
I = 12.2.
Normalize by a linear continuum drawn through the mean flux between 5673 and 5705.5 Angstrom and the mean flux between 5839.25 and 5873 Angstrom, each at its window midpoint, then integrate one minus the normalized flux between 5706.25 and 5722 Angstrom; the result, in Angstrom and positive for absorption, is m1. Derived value 1.6 Angstrom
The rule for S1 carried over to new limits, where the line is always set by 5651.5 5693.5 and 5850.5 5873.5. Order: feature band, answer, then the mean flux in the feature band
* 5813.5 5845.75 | -0.8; 11.9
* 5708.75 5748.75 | 1.2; 11.4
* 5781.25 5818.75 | -1.9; 12.3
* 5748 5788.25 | -1.8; 12.2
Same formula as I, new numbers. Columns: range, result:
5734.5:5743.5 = 11.7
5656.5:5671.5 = 11.4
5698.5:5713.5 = 9.97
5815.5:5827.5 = 11.8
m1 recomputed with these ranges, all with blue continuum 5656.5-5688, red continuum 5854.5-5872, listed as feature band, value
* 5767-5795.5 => -1.0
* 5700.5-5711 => 1.2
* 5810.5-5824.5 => -0.2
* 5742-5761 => -0.7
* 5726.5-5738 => -0.5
